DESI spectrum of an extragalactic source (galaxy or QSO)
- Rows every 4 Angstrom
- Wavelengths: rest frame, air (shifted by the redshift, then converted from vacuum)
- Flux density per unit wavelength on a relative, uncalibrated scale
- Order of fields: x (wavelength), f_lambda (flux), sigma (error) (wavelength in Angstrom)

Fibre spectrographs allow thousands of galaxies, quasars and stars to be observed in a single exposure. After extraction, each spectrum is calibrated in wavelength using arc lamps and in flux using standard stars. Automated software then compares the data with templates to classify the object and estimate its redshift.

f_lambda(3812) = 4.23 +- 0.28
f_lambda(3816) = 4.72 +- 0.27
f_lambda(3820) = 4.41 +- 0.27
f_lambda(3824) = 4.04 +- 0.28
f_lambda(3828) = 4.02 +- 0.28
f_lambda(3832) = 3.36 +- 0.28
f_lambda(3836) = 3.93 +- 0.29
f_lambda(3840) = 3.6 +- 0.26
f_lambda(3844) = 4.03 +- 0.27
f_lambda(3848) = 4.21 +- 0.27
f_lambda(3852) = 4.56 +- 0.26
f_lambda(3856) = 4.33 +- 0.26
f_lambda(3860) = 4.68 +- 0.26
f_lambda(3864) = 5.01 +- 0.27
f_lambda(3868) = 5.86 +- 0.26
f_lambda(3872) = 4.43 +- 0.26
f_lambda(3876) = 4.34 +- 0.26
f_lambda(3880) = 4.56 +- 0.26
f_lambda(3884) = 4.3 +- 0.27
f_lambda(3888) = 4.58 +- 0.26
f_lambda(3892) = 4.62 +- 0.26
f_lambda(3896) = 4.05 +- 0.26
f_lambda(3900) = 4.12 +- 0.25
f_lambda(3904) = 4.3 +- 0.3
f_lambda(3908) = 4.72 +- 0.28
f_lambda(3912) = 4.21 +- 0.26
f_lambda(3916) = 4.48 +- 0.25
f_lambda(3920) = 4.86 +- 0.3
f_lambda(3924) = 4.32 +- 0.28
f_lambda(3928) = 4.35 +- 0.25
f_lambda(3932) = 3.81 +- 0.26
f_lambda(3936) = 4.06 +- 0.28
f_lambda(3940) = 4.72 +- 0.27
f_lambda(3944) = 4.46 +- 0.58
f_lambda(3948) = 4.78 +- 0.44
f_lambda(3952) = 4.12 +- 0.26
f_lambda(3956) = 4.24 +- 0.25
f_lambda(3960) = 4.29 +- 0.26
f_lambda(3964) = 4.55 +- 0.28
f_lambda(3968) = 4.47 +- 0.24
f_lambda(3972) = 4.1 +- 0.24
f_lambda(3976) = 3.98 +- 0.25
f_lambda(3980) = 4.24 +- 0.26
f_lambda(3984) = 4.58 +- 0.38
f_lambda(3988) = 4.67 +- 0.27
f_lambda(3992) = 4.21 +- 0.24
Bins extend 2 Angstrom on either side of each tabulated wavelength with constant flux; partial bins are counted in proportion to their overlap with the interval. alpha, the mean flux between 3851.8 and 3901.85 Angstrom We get 4.57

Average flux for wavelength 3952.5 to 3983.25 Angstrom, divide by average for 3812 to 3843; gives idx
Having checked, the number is 1.1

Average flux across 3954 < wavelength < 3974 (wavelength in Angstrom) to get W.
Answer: 4.33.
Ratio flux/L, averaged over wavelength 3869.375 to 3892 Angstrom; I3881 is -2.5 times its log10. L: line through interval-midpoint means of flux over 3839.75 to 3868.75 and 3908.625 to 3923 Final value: 0.01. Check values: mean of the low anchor 4.53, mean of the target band 4.5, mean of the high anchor 4.52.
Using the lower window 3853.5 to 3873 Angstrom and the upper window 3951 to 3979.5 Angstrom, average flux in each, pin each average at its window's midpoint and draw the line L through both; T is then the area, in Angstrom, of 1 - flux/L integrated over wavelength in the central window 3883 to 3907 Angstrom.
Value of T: 1.7 Angstrom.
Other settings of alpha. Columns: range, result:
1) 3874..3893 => 4.47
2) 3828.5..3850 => 3.84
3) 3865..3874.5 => 5.09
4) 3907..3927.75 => 4.49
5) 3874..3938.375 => 4.36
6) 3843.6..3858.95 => 4.33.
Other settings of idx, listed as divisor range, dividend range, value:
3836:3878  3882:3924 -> 0.99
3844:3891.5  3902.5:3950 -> 0.96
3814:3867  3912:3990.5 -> 1.03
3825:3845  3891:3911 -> 1.15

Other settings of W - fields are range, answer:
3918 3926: 4.59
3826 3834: 3.69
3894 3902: 4.08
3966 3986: 4.27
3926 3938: 4.07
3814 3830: 4.3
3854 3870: 4.97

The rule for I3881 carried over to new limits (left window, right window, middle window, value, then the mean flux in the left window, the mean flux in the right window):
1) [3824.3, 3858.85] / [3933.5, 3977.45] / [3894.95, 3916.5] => -0.03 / 4.02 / 4.34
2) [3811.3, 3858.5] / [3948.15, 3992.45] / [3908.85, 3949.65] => -0.03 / 4.12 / 4.34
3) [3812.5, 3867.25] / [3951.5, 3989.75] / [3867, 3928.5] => -0.05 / 4.26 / 4.33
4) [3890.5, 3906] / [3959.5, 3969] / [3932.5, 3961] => 0.01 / 4.26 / 4.46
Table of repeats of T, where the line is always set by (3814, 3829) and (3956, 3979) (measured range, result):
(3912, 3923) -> -0.7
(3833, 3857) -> 1.3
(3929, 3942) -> 0.2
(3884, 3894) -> -0.6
